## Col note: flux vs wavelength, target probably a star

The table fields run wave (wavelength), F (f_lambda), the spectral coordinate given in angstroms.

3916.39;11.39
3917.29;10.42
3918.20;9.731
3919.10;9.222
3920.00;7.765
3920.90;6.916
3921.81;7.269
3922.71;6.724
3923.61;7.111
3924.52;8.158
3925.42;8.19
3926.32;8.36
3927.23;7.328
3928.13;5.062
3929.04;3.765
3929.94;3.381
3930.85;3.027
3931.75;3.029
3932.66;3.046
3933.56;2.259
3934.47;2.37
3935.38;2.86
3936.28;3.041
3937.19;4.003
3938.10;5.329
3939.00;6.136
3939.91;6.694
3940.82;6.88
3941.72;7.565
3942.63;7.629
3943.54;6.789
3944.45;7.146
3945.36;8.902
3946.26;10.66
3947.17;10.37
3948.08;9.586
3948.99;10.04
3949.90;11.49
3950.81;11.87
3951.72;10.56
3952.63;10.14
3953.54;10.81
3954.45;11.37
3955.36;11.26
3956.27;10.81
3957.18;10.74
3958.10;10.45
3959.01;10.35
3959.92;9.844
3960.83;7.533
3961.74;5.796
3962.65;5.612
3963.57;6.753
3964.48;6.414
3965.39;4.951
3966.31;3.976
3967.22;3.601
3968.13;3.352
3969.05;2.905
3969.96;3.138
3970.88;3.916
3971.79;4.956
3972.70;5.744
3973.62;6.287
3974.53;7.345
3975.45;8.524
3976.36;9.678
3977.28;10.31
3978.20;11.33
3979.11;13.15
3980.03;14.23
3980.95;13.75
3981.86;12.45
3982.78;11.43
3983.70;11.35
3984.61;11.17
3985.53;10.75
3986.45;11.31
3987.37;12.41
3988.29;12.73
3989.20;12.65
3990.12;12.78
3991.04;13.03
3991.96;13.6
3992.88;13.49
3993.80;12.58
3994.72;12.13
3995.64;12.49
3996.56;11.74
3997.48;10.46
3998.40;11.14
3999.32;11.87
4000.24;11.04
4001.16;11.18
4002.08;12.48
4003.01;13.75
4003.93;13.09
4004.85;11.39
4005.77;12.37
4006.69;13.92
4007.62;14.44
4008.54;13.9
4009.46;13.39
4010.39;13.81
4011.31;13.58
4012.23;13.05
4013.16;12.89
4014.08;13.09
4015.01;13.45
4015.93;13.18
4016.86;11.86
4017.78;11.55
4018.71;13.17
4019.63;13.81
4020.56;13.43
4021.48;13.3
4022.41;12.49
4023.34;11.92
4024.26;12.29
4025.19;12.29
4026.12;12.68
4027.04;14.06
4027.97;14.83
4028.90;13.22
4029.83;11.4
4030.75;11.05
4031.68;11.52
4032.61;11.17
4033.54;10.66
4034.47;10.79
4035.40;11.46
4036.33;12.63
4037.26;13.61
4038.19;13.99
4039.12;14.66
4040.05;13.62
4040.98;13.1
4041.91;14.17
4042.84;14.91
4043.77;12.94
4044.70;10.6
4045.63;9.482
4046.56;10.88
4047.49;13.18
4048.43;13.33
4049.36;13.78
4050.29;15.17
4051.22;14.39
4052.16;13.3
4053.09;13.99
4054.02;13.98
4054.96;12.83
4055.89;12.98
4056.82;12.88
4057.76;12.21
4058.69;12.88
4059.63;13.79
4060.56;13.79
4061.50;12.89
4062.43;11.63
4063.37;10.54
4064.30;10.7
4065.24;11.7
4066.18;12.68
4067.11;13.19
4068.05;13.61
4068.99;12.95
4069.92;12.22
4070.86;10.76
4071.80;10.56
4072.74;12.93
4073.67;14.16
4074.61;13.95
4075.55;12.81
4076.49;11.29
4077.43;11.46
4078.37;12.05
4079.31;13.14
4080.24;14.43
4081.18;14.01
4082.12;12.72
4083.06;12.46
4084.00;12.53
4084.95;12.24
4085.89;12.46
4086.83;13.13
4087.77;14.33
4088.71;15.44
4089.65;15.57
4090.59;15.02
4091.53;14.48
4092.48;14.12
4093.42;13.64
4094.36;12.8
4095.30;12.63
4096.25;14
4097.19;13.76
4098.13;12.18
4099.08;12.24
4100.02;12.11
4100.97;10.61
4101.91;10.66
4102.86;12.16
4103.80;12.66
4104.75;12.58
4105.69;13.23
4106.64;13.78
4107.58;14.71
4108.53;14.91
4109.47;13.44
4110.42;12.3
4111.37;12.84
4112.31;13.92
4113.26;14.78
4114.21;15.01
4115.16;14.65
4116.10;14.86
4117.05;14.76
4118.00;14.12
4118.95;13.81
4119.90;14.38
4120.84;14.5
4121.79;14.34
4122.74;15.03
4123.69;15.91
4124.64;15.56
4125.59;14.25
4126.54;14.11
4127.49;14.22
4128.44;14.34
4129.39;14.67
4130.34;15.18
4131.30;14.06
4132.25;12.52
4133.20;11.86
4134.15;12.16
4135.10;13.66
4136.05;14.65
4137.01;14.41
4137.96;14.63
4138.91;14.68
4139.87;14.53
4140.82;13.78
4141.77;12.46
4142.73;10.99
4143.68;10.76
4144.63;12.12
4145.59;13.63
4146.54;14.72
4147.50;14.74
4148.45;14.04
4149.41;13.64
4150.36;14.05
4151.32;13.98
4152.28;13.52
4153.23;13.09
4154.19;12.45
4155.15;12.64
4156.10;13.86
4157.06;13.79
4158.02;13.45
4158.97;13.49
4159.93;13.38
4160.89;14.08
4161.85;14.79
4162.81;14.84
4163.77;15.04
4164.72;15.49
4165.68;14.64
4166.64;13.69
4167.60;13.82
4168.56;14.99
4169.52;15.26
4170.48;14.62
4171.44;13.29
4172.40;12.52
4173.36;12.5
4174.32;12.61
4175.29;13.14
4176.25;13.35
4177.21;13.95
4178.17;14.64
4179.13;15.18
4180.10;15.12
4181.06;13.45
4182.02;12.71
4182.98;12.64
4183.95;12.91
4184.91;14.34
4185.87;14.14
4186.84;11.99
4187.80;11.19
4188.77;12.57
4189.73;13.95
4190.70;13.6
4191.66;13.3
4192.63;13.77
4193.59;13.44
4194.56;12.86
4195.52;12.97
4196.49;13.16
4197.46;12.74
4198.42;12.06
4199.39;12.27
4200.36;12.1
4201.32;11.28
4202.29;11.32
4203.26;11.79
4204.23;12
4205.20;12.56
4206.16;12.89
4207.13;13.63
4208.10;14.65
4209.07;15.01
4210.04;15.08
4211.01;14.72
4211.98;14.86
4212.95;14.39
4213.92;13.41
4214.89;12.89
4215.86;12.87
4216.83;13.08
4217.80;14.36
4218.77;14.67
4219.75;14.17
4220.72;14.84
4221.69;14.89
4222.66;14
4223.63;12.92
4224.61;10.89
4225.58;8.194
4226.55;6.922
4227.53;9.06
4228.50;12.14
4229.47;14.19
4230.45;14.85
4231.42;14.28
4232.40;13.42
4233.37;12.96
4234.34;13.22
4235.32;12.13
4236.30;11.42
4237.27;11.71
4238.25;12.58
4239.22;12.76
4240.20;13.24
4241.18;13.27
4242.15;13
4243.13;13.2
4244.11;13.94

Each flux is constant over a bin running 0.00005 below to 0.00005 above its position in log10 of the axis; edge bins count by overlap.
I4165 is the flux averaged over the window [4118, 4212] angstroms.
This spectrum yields 13.6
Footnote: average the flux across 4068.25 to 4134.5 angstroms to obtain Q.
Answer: 13.5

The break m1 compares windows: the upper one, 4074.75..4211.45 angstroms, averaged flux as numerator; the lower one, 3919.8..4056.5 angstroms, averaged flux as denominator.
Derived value 1.32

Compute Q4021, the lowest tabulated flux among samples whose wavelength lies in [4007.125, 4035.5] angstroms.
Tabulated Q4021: 10.66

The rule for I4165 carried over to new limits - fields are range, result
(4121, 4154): 13.8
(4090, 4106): 12.9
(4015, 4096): 12.9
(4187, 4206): 12.6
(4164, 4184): 13.9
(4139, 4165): 13.6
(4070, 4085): 12.6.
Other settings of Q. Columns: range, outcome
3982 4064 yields 12.7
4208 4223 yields 14.2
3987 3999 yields 12.4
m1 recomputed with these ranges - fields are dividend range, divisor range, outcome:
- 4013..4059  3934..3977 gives 1.74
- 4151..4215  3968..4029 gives 1.16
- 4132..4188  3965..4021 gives 1.24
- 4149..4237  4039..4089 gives 1.03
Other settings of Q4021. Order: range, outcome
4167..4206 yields 11.19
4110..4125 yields 12.3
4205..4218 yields 12.56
